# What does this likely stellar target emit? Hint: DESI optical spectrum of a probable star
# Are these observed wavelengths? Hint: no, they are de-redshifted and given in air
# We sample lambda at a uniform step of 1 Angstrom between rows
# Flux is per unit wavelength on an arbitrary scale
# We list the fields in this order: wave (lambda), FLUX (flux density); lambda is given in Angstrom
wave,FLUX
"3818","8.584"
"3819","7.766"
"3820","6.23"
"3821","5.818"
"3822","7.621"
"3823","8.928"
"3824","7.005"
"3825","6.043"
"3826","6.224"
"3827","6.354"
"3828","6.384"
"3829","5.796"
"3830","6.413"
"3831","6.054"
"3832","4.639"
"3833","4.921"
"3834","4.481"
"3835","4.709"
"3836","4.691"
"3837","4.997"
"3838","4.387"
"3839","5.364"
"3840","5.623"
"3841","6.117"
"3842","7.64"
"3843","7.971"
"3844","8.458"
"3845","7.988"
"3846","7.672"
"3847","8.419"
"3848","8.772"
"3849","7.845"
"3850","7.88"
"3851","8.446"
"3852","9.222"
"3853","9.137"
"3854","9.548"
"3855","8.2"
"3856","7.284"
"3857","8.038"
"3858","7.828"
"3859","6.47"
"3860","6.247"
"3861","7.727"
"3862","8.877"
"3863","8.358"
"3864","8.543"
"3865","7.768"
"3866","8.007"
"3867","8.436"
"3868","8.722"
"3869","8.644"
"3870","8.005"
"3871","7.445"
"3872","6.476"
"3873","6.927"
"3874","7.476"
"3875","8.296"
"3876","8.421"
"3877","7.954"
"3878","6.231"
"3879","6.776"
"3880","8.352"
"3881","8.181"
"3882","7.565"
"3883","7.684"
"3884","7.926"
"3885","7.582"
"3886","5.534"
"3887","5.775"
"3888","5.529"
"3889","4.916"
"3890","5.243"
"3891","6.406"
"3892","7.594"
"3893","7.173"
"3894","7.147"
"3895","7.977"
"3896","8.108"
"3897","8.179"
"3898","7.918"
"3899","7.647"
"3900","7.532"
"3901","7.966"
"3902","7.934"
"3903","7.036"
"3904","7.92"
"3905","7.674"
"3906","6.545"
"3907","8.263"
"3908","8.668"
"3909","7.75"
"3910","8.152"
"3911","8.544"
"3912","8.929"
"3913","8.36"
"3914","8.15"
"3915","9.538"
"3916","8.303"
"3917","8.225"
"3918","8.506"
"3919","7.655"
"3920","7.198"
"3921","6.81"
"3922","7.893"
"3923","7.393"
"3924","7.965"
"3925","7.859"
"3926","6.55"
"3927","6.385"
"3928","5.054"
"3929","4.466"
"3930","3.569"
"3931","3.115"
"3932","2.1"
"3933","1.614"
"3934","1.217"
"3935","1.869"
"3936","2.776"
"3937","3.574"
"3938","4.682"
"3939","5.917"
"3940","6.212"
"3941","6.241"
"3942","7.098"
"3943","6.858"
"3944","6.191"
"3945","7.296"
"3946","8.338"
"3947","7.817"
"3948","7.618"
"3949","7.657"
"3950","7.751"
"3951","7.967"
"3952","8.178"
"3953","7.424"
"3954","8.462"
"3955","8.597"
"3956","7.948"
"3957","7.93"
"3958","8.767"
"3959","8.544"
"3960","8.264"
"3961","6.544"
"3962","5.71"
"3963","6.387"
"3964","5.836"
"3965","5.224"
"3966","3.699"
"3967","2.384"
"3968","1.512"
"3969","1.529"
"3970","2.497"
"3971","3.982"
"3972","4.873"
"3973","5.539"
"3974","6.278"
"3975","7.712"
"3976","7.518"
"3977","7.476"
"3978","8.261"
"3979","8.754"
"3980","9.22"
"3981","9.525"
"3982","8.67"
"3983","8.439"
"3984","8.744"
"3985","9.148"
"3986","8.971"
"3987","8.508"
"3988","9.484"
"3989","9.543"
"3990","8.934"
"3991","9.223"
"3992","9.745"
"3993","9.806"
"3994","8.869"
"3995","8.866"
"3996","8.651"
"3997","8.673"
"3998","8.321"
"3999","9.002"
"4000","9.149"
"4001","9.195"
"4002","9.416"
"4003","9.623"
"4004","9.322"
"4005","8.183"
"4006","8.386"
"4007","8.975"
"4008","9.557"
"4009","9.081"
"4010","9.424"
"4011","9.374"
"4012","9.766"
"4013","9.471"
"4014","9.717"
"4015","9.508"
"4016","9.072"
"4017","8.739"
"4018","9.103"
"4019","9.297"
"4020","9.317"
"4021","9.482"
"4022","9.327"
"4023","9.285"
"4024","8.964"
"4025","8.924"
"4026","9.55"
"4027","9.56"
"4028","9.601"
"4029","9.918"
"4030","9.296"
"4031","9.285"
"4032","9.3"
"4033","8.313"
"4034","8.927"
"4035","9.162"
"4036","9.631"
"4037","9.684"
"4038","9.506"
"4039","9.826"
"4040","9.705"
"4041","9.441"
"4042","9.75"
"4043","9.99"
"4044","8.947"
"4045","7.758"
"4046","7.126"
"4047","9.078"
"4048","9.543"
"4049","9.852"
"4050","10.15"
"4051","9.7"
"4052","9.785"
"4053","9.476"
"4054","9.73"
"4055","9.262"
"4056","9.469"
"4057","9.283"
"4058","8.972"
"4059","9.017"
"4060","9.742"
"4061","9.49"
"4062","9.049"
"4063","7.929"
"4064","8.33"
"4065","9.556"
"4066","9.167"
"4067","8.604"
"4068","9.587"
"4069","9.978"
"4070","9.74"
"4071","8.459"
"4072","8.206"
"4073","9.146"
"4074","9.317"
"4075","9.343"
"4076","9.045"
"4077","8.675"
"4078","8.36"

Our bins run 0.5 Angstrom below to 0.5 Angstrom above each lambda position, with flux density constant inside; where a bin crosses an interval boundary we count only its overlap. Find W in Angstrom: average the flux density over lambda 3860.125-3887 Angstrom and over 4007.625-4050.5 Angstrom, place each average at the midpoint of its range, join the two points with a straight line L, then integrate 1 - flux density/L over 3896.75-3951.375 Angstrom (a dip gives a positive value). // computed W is 9.8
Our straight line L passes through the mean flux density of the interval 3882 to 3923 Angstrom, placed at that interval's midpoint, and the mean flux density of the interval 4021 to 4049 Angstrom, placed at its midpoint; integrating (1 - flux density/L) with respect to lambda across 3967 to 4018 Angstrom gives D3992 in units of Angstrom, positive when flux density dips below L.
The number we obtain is 3.1 Angstrom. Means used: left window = 7.55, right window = 9.25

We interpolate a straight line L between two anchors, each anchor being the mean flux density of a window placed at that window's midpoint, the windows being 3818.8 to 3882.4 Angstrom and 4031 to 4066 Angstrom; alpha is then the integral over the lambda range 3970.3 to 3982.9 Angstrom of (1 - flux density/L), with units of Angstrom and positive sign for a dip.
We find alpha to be 1.8 Angstrom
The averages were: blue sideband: 7.23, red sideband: 9.25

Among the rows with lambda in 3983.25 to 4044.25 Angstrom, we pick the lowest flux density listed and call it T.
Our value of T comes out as 8.183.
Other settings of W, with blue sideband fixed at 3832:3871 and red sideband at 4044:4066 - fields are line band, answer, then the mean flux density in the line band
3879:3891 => 1.44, 6.74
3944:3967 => 2.91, 7.23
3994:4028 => -1.53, 9.16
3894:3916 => -0.51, 8.02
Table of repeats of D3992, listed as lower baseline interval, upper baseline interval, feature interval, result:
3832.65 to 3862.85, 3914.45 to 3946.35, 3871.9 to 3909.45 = -4.79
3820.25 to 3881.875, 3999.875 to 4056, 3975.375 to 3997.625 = -0.10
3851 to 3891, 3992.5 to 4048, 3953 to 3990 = 7.17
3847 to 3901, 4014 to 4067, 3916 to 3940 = 8.07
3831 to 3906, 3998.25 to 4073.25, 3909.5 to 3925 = -0.48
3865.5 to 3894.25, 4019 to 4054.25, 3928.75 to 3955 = 7.87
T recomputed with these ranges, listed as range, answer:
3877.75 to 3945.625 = 1.217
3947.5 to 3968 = 1.512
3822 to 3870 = 4.387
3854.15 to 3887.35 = 5.534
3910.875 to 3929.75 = 4.466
